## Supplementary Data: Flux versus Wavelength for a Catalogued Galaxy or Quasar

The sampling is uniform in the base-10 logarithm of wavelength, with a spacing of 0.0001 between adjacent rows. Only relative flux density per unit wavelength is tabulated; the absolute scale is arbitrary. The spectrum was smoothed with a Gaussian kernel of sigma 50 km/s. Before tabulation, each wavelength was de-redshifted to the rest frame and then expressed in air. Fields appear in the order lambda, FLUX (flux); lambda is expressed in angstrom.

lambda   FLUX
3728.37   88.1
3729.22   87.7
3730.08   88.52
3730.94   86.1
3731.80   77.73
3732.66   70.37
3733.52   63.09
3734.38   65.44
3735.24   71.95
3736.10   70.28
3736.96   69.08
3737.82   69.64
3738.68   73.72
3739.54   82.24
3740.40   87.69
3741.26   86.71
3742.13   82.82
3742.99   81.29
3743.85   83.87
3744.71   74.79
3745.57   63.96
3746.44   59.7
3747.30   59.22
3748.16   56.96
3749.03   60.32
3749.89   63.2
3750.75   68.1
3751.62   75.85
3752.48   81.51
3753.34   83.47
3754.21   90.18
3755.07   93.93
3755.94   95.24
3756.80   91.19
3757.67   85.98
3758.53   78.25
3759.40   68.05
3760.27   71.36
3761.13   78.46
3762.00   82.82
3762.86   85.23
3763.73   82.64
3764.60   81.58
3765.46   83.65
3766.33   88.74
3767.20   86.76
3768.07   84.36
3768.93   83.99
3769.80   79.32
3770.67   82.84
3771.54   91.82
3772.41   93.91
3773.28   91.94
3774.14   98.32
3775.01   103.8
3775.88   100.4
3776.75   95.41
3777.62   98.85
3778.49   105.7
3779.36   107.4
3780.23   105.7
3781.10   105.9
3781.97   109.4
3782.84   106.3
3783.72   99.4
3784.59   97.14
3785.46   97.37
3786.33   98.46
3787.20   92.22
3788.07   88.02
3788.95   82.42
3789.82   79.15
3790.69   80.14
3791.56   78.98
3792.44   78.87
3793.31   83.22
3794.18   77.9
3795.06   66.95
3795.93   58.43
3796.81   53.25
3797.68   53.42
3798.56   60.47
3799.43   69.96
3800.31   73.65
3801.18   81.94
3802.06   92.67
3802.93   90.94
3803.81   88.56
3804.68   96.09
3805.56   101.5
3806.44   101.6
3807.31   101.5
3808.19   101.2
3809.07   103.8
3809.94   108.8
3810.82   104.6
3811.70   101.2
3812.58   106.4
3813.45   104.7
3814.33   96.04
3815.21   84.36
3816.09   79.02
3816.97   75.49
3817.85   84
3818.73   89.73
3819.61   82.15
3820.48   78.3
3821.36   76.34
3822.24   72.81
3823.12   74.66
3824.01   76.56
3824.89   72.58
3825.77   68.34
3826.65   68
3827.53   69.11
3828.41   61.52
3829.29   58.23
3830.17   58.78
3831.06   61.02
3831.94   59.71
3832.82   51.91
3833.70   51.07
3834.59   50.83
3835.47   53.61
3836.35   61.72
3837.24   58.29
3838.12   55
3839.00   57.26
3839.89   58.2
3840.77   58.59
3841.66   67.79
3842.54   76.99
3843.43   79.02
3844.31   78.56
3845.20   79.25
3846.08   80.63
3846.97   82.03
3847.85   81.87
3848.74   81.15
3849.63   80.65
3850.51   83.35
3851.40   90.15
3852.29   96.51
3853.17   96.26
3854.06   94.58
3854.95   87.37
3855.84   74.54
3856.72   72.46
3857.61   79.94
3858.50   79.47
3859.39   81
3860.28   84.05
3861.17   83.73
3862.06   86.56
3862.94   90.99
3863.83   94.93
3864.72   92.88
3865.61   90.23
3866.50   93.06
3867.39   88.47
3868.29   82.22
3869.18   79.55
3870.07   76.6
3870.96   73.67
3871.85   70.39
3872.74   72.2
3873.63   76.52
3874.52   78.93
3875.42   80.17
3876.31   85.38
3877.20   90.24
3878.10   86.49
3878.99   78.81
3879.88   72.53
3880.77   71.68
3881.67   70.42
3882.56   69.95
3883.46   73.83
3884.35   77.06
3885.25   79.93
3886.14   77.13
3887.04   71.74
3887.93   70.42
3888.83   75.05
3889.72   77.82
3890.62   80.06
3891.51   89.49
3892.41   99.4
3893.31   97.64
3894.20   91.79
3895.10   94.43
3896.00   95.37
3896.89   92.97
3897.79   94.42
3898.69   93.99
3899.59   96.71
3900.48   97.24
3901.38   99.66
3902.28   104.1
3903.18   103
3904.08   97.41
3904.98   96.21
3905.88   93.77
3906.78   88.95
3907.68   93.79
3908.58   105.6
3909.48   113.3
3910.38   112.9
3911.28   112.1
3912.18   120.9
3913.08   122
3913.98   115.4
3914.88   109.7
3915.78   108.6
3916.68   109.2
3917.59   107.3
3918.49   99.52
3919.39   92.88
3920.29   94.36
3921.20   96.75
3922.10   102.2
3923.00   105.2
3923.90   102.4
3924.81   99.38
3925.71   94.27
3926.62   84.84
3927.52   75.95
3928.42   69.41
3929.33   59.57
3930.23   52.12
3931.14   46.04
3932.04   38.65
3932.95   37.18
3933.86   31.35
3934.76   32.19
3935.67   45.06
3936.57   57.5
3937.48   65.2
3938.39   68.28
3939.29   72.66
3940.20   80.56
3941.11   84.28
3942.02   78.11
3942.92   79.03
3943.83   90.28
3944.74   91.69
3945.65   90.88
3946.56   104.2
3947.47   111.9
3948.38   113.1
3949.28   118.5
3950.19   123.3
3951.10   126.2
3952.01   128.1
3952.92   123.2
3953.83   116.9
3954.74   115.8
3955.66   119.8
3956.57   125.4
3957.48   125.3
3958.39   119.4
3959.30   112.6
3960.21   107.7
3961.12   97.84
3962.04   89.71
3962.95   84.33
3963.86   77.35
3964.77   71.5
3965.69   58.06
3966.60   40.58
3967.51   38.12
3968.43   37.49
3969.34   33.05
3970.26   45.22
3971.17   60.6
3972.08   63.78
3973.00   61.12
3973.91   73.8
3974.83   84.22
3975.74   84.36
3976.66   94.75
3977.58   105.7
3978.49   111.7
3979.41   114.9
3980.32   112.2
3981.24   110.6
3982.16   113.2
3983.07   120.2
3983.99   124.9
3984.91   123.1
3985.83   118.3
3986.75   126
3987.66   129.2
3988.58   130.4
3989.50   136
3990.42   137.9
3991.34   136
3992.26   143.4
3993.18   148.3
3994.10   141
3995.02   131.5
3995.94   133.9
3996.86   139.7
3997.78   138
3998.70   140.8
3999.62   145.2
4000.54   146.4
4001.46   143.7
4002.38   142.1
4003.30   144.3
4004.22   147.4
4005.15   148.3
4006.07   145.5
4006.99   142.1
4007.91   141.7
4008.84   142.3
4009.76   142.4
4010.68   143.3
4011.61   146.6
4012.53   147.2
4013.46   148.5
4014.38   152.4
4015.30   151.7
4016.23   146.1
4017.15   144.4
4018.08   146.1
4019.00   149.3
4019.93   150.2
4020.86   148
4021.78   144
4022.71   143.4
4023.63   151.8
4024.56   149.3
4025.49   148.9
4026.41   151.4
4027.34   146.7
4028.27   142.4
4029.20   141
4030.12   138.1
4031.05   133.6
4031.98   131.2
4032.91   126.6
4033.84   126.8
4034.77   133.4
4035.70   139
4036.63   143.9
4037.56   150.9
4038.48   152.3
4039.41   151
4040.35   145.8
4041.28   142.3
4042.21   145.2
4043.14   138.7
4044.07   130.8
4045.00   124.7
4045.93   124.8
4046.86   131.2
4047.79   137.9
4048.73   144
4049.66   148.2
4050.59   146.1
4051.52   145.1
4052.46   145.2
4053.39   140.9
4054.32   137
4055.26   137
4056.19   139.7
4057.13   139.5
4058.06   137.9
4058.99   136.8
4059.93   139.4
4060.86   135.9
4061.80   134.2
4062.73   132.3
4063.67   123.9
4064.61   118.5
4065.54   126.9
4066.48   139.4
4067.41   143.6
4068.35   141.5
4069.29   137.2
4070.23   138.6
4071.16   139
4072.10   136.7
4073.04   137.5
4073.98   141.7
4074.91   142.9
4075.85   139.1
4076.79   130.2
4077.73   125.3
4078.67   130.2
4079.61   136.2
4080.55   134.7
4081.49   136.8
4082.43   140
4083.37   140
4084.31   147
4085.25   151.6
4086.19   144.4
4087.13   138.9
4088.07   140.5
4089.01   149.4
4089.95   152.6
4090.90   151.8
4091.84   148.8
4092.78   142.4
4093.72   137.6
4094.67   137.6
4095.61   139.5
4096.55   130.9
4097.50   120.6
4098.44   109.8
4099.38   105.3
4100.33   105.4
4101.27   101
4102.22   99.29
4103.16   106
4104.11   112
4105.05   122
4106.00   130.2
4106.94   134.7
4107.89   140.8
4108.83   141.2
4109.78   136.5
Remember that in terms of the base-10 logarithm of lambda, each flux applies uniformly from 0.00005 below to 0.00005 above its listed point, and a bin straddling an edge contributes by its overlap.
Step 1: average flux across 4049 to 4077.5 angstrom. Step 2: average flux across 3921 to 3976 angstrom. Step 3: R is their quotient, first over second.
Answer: 1.7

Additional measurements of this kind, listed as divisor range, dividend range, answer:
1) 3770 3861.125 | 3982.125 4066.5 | 1.70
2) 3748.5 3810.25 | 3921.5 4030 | 1.27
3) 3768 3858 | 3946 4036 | 1.48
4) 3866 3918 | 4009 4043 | 1.60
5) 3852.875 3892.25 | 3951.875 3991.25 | 1.21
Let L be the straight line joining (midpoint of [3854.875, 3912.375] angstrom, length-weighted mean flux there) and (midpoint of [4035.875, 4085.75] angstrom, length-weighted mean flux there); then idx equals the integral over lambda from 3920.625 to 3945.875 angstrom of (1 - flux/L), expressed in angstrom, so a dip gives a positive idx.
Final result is 7.2 angstrom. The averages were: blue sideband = 87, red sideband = 138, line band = 72.5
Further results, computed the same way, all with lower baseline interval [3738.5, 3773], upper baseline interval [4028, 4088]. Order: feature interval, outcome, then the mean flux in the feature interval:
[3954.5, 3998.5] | 6.95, 103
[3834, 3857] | 5.41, 74.4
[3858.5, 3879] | 3.66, 83.4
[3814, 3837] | 5.78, 69.6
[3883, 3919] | 3.98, 96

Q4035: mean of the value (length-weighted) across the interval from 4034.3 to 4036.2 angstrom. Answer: 136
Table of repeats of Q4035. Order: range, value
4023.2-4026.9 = 150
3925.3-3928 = 84.8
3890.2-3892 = 85.3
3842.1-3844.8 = 78.1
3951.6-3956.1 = 120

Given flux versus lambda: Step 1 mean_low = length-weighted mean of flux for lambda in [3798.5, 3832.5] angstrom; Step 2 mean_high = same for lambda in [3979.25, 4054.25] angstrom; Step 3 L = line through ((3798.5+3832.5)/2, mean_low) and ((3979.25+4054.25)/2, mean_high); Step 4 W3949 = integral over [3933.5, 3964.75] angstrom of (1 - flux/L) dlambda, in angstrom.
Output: 6.9 angstrom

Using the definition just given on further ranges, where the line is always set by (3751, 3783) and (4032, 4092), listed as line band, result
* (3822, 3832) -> 3.3 angstrom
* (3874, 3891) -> 4.9 angstrom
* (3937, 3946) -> 2.9 angstrom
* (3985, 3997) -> -0.7 angstrom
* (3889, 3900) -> 1.9 angstrom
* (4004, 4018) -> -1.7 angstrom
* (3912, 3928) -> 1.8 angstrom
